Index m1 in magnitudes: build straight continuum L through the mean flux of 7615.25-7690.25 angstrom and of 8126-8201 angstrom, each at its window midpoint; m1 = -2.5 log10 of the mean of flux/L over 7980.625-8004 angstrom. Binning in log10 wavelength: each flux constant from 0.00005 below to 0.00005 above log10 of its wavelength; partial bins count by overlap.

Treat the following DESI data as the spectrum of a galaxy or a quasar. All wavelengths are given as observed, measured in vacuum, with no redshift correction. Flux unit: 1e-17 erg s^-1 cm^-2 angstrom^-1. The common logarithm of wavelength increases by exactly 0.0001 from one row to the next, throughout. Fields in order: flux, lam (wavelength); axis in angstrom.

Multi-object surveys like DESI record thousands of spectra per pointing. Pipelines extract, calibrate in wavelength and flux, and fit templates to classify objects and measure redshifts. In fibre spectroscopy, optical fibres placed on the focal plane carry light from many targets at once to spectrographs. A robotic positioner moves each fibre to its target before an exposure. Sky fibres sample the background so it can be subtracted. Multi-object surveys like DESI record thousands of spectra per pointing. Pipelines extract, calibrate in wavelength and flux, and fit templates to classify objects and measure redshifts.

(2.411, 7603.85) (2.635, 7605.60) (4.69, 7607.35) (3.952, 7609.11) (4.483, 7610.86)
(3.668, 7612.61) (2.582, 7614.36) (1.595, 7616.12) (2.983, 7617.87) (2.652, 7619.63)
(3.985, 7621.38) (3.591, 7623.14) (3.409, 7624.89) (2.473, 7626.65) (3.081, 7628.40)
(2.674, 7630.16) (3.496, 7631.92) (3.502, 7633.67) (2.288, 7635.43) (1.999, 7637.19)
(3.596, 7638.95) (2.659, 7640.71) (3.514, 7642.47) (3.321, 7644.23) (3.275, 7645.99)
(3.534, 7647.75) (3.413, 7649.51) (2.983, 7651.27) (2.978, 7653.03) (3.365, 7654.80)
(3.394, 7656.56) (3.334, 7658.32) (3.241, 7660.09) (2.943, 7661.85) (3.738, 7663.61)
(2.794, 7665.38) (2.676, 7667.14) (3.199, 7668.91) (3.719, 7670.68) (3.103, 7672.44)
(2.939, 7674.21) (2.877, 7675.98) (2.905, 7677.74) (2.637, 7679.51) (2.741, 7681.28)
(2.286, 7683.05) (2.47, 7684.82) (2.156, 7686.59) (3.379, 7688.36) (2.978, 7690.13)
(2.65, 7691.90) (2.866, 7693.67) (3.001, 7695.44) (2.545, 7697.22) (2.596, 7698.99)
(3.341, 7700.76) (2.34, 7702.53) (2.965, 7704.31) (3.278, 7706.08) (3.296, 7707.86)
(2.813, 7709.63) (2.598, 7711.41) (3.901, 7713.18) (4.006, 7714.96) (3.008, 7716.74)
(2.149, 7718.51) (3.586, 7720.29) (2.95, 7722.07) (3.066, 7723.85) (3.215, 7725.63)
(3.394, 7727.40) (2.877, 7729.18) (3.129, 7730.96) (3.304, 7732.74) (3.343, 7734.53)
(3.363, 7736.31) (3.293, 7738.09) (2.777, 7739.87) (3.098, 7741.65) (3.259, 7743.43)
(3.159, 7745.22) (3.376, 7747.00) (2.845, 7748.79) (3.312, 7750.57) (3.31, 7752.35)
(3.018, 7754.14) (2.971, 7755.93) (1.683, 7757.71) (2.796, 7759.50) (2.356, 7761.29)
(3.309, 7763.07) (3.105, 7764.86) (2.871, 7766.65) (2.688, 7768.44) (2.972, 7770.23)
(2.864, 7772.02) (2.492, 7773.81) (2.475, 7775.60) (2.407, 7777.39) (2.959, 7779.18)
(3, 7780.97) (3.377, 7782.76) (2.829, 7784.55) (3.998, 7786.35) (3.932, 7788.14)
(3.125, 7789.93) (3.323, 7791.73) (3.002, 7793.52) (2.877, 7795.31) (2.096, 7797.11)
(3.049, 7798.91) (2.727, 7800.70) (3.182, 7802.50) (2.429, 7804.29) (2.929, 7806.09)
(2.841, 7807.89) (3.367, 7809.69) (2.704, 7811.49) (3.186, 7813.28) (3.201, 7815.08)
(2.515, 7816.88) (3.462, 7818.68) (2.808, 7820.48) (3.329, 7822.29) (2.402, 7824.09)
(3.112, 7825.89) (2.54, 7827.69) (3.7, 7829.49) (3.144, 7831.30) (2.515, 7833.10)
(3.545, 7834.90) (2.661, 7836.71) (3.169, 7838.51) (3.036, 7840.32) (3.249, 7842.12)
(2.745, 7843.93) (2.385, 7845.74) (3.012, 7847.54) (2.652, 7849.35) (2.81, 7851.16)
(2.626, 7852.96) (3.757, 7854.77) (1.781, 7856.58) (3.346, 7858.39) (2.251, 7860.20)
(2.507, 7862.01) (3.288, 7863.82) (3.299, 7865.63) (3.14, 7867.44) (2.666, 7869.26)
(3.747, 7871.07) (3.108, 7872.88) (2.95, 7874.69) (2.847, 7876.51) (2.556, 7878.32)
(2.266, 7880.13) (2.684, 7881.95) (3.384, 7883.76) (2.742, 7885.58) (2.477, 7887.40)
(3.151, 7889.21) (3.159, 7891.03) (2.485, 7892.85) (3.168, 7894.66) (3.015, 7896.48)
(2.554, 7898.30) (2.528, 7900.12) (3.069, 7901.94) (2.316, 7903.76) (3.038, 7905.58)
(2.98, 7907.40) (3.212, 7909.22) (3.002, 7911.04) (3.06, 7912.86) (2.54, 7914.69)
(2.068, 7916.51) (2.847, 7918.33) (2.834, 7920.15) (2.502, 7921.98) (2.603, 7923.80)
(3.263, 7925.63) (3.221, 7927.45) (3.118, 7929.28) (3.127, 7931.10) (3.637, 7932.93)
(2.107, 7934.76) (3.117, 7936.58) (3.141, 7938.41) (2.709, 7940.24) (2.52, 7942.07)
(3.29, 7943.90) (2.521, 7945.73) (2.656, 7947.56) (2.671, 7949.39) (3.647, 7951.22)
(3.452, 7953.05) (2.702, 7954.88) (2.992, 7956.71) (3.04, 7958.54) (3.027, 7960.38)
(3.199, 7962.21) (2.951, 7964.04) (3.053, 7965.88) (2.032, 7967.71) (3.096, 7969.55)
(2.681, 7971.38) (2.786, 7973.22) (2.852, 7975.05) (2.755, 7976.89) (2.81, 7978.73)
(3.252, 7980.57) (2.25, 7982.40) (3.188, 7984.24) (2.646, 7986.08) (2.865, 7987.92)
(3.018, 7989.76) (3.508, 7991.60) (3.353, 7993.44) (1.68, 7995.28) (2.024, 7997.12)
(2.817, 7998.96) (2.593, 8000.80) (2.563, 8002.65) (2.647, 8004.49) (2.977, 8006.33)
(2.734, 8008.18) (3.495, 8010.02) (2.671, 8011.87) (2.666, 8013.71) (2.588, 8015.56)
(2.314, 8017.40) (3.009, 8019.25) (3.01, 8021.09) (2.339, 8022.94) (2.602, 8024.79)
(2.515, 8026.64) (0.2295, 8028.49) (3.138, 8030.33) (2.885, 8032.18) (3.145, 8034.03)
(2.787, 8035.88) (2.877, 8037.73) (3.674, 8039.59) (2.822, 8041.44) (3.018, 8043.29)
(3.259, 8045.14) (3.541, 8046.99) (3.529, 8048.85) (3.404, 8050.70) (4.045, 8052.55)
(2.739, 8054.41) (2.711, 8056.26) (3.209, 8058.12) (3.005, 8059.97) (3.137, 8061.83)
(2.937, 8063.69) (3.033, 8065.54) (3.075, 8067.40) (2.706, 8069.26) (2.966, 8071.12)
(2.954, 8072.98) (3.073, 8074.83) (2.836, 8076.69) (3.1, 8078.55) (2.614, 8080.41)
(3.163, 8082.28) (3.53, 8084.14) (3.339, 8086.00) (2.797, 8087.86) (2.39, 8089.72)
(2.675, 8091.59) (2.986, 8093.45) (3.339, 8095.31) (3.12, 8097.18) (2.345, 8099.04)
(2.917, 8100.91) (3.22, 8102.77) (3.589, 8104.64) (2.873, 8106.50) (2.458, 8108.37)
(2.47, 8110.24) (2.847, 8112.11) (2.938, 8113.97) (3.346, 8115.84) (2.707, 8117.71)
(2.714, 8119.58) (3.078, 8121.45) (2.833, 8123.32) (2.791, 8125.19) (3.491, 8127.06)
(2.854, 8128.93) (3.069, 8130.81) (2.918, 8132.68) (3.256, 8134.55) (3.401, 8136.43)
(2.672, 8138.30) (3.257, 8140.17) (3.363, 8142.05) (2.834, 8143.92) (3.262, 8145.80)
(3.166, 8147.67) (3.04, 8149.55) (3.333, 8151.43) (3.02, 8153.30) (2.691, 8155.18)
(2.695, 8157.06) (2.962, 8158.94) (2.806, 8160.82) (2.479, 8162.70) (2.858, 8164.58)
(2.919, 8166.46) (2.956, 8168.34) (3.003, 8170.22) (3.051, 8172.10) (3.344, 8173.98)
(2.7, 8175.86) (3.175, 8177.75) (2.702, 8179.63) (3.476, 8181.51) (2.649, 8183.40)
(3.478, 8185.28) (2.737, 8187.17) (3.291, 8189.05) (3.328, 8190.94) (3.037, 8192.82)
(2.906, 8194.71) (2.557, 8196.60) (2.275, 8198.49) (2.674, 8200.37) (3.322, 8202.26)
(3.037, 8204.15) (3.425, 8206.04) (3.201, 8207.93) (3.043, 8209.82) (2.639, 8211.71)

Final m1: 0.10 mag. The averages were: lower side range 3.02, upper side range 2.99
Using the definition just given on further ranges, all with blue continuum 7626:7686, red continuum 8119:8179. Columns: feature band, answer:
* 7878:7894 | 0.09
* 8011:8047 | 0.10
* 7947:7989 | 0.04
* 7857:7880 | 0.03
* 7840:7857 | 0.07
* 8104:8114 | 0.06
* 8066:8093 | 0.02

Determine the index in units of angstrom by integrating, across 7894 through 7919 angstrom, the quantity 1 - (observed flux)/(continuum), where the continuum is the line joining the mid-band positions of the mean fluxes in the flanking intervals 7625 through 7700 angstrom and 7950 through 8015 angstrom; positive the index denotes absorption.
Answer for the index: 0.7 angstrom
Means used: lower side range 2.99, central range 2.81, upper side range 2.86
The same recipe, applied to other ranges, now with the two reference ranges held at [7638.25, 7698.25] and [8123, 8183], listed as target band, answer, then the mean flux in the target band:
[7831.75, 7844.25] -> 0.1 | 3.01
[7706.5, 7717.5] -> -0.9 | 3.27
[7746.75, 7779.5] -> 2.3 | 2.82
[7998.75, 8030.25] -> 4.5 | 2.58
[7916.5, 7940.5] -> 0.9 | 2.91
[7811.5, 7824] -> 0.1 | 3.01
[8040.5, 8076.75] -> -1.1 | 3.11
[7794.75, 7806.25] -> 1.1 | 2.74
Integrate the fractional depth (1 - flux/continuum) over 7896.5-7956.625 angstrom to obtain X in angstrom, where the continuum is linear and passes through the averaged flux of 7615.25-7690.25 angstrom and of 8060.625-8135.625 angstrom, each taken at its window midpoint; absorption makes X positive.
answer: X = 2.1 angstrom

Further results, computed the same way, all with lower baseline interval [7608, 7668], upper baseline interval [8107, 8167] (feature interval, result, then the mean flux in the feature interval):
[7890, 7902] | 0.83 angstrom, 2.84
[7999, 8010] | 0.84 angstrom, 2.78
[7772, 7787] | 0.87 angstrom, 2.92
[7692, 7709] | 1.26 angstrom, 2.9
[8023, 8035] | 2.33 angstrom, 2.42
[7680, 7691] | 1.65 angstrom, 2.67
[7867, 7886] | 0.89 angstrom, 2.92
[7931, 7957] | 0.74 angstrom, 2.95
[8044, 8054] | -1.71 angstrom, 3.5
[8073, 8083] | 0.08 angstrom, 2.95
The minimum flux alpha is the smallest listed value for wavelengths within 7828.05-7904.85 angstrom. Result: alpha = 1.781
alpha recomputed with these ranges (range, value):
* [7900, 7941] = 2.068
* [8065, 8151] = 2.345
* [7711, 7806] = 1.683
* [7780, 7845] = 2.096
